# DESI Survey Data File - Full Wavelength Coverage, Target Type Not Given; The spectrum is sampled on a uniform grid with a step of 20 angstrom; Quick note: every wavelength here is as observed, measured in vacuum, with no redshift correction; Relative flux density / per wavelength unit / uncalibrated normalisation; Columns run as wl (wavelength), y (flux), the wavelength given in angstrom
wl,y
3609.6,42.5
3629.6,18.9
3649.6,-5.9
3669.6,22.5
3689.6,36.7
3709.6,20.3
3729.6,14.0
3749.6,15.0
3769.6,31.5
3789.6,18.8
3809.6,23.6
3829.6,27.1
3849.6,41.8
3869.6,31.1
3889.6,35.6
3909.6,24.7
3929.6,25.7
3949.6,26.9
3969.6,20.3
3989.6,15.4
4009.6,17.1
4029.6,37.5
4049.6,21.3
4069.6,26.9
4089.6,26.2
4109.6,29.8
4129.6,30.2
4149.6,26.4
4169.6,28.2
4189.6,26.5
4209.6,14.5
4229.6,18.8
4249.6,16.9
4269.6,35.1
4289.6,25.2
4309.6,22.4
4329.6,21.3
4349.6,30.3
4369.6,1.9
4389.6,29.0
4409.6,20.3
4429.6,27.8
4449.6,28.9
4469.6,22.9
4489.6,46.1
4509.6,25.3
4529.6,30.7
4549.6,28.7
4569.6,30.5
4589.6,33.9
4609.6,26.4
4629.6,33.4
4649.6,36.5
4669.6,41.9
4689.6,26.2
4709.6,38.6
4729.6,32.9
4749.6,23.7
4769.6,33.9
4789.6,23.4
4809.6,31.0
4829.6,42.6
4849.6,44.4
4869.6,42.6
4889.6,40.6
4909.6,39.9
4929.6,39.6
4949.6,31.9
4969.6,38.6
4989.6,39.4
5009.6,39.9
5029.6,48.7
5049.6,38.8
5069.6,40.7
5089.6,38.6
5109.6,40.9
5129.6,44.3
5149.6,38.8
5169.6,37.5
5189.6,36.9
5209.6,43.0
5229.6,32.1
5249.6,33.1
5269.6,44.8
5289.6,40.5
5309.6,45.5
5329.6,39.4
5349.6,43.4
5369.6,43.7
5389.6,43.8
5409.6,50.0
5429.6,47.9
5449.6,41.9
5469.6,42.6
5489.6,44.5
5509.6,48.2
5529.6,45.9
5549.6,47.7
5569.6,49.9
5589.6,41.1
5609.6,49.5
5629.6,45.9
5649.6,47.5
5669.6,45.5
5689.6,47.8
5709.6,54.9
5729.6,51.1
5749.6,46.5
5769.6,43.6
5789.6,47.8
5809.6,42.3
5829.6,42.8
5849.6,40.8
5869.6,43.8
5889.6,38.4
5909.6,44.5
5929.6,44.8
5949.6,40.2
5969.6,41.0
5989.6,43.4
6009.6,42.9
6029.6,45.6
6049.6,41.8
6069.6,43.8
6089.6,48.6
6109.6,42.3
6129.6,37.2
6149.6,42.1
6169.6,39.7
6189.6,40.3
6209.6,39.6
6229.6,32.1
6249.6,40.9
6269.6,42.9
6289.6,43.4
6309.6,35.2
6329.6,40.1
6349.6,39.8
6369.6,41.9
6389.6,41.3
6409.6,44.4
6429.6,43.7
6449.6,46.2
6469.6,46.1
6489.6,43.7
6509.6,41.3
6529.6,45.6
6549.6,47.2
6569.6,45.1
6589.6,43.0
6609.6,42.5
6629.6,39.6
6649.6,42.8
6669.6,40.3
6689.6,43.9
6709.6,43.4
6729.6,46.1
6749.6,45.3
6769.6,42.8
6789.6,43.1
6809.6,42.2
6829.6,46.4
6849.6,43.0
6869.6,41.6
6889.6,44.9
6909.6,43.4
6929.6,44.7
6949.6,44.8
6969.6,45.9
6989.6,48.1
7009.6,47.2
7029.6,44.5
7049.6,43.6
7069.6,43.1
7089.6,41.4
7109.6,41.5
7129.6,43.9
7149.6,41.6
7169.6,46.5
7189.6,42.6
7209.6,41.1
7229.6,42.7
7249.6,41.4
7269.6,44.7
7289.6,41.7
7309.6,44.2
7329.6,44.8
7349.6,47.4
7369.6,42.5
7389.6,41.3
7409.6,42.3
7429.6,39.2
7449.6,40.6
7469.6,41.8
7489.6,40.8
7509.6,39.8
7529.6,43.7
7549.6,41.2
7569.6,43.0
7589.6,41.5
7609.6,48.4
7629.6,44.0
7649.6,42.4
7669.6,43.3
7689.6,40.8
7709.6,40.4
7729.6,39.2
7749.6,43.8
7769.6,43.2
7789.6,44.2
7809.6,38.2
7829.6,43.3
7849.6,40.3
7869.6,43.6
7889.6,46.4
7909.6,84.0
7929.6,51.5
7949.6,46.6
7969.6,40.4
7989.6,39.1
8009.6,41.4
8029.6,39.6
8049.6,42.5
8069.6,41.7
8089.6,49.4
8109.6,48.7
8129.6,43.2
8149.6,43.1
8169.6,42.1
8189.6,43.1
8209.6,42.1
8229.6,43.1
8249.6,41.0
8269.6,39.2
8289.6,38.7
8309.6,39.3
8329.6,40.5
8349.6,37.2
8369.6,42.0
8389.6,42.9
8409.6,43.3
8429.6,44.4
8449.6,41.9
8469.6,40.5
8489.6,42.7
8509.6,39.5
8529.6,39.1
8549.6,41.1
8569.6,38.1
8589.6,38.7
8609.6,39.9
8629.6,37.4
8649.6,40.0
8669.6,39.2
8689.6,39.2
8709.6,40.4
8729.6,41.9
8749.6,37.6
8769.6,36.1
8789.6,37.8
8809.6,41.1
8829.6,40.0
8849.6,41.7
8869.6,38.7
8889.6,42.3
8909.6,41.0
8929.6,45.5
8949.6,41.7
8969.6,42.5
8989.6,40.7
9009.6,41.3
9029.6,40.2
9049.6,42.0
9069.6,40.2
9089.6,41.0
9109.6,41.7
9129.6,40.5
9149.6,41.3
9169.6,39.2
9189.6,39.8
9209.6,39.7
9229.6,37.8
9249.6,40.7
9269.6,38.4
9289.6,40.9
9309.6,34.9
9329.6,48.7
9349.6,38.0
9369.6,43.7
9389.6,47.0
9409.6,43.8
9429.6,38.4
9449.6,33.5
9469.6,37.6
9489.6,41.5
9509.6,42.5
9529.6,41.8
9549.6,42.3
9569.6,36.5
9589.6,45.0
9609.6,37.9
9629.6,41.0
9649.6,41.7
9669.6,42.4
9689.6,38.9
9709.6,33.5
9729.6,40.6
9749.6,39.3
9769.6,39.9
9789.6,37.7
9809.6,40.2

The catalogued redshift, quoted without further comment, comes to 0.205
